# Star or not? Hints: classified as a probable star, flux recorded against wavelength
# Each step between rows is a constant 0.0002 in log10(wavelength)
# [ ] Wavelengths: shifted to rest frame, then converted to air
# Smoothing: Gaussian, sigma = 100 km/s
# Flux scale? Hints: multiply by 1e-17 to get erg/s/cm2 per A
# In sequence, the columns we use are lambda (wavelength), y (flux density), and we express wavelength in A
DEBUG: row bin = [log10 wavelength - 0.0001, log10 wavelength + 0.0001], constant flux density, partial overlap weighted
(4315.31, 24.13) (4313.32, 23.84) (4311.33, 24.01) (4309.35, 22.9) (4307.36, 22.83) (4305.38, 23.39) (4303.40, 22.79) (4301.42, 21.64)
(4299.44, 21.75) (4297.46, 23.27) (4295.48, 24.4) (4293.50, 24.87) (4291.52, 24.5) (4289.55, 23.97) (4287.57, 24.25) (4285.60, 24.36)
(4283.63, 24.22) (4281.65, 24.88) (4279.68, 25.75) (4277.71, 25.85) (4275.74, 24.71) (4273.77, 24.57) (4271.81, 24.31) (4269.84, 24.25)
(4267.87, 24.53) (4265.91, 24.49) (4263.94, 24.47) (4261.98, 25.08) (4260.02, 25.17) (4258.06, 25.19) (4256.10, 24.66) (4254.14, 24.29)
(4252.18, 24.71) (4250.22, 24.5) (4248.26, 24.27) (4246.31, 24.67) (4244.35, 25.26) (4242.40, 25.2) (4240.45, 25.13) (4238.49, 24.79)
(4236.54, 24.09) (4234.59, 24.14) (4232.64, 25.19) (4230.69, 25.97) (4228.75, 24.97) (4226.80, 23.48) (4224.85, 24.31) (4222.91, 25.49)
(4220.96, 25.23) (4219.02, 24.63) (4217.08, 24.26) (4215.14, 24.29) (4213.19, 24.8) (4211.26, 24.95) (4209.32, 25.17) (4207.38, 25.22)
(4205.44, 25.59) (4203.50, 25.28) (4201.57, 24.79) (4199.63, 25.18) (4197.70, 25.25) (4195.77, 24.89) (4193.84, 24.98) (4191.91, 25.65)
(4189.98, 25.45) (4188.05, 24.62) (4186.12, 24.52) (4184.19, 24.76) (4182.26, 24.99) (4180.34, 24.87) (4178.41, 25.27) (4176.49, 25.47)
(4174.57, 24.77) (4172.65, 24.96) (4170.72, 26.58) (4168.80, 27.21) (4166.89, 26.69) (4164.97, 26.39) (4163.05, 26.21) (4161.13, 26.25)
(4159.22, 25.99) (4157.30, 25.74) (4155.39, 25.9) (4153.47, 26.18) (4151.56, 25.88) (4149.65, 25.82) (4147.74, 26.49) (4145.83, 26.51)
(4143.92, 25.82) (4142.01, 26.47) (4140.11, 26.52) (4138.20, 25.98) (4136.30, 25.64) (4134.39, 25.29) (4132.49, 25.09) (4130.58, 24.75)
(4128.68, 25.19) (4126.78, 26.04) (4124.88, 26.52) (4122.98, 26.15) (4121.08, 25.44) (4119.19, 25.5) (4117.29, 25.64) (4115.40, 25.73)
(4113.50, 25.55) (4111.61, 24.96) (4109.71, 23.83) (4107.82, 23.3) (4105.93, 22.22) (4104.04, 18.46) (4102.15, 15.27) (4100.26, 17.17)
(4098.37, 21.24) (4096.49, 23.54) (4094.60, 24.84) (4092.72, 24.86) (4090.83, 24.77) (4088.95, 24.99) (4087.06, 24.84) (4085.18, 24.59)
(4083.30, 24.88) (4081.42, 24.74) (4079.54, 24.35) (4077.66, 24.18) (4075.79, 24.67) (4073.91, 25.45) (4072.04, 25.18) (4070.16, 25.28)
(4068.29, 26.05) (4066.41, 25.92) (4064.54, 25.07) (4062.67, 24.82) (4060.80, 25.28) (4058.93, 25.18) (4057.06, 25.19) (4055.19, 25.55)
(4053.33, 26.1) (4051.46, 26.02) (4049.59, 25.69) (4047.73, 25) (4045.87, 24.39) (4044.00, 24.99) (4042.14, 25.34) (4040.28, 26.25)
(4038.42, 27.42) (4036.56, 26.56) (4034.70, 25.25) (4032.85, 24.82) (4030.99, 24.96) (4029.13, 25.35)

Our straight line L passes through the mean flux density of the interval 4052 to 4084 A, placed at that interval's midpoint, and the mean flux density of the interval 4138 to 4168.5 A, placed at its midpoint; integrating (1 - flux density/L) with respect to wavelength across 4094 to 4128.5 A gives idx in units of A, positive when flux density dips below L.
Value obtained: 3.0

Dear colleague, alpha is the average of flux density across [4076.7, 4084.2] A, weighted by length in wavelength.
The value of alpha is 24.6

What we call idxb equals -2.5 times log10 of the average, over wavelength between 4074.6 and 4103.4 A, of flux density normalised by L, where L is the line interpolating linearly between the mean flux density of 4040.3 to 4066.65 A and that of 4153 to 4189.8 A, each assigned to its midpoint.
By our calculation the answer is 0.10 mag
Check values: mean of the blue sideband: 25.3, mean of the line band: 23.2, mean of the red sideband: 25.6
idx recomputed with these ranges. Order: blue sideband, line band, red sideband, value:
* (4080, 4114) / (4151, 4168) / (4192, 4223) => -1.43 A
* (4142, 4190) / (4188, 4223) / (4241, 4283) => 0.44 A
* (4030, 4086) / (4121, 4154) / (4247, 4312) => -1.29 A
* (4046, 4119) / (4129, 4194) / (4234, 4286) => -3.31 A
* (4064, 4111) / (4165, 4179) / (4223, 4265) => -0.98 A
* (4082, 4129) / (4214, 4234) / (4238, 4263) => -0.09 A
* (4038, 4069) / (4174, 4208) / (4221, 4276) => -0.19 A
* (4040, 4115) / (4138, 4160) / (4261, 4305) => -1.71 A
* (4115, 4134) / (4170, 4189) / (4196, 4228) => 0.06 A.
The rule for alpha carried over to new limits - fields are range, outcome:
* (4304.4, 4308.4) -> 23.1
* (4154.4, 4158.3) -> 25.8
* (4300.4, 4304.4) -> 22.2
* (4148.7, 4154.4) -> 26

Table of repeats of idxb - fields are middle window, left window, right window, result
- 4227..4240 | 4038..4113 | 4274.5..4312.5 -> -0.03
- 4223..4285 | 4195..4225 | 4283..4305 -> -0.02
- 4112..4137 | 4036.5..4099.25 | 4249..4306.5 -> -0.03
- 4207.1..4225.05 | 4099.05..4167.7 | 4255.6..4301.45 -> -0.01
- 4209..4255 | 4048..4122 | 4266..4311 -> -0.03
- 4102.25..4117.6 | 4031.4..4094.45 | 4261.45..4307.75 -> 0.08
